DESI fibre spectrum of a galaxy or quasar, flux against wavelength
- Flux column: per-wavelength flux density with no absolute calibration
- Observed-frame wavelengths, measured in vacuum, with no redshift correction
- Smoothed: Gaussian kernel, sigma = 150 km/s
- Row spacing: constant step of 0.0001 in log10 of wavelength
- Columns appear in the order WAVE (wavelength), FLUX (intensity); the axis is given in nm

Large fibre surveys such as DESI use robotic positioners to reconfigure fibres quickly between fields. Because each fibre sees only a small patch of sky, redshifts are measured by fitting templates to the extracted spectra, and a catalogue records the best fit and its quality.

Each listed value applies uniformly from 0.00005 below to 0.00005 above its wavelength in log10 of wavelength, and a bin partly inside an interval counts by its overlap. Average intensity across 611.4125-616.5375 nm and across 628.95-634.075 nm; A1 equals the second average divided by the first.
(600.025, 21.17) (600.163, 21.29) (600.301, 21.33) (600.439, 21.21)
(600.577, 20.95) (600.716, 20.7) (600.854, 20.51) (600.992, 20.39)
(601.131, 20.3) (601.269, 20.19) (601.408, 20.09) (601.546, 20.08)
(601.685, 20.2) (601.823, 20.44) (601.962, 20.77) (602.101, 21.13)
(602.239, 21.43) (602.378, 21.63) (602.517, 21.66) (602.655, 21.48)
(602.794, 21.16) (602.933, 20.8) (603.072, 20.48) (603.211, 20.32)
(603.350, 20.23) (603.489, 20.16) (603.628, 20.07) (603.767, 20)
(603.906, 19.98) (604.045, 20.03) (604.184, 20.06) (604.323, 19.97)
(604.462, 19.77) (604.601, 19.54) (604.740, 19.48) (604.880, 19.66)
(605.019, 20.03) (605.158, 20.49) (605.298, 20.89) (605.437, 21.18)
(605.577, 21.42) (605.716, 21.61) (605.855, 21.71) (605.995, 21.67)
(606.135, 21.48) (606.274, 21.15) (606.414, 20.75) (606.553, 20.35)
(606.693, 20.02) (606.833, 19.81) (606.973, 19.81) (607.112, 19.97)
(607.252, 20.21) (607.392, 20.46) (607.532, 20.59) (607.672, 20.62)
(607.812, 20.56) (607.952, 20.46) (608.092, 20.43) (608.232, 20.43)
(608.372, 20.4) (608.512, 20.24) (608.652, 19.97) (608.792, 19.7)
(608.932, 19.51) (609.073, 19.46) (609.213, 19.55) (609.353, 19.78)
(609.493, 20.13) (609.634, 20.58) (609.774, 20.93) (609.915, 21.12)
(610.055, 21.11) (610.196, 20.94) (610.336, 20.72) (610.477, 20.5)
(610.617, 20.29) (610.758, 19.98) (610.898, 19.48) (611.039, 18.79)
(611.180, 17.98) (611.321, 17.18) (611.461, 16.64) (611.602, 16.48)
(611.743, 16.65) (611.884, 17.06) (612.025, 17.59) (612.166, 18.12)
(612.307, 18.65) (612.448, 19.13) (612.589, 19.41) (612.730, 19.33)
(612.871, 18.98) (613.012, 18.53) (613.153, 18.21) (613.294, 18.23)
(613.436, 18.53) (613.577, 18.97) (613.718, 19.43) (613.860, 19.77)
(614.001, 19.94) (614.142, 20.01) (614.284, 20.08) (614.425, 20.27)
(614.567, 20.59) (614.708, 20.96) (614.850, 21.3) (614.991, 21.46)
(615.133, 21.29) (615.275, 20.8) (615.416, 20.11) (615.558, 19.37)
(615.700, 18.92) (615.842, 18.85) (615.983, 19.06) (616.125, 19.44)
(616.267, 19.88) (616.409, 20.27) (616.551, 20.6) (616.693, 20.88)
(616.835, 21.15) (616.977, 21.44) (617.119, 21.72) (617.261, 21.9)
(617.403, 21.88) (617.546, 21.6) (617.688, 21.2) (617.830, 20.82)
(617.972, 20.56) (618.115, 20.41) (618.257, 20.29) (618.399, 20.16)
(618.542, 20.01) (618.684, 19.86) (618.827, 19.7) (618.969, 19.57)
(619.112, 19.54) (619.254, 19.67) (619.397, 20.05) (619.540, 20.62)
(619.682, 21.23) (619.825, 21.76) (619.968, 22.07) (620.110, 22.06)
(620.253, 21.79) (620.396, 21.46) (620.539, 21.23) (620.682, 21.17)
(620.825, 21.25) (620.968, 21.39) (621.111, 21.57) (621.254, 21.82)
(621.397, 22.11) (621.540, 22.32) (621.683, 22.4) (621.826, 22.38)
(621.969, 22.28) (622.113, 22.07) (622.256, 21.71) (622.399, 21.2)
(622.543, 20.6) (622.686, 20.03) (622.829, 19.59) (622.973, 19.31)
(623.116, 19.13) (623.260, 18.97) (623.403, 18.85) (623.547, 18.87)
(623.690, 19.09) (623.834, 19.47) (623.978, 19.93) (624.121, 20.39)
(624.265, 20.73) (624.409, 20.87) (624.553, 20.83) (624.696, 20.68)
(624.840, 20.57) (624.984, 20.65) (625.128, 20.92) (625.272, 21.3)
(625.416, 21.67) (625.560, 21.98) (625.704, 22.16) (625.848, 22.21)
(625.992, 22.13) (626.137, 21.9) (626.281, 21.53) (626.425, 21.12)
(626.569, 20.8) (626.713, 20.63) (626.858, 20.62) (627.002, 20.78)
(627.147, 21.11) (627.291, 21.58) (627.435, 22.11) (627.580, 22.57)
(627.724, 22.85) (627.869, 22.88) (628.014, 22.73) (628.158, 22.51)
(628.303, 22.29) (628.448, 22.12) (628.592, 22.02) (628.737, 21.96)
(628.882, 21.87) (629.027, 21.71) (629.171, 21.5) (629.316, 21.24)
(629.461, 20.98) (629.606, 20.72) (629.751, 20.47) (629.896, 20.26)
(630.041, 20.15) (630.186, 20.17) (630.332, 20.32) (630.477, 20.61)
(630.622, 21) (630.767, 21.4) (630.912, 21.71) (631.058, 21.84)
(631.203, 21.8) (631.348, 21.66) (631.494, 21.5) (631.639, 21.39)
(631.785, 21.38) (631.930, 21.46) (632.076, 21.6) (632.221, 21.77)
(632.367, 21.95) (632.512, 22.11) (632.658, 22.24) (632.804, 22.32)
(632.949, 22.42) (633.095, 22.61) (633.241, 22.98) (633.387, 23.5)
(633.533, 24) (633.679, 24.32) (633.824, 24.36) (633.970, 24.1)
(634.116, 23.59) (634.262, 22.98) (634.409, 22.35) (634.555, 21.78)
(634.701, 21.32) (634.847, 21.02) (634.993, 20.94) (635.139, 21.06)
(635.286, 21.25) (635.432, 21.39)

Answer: 1.13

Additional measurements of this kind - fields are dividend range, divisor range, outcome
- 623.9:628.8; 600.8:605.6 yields 1.05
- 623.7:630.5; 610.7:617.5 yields 1.09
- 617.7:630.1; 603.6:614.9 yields 1.06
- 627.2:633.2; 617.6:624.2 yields 1.05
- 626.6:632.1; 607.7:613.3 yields 1.11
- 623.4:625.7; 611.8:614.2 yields 1.09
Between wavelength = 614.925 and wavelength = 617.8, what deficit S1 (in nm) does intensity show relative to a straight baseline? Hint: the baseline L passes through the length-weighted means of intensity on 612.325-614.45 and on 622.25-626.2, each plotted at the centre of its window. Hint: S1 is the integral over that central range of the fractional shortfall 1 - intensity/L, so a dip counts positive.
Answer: -0.15 nm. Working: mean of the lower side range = 19.2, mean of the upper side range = 20.5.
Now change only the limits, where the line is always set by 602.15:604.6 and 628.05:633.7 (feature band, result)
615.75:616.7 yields 0.06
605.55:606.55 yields -0.03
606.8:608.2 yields 0.03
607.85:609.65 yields 0.06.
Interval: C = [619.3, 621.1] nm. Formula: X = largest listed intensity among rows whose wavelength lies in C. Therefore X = 22.07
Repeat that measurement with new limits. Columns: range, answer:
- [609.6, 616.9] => 21.46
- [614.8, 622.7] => 22.4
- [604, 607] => 21.71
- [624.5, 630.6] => 22.88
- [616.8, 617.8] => 21.9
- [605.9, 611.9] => 21.67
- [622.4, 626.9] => 22.21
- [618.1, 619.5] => 20.41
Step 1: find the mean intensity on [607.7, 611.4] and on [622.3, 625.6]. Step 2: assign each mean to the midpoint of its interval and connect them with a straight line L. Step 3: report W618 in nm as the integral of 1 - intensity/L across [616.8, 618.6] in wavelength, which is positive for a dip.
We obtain -0.08 nm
